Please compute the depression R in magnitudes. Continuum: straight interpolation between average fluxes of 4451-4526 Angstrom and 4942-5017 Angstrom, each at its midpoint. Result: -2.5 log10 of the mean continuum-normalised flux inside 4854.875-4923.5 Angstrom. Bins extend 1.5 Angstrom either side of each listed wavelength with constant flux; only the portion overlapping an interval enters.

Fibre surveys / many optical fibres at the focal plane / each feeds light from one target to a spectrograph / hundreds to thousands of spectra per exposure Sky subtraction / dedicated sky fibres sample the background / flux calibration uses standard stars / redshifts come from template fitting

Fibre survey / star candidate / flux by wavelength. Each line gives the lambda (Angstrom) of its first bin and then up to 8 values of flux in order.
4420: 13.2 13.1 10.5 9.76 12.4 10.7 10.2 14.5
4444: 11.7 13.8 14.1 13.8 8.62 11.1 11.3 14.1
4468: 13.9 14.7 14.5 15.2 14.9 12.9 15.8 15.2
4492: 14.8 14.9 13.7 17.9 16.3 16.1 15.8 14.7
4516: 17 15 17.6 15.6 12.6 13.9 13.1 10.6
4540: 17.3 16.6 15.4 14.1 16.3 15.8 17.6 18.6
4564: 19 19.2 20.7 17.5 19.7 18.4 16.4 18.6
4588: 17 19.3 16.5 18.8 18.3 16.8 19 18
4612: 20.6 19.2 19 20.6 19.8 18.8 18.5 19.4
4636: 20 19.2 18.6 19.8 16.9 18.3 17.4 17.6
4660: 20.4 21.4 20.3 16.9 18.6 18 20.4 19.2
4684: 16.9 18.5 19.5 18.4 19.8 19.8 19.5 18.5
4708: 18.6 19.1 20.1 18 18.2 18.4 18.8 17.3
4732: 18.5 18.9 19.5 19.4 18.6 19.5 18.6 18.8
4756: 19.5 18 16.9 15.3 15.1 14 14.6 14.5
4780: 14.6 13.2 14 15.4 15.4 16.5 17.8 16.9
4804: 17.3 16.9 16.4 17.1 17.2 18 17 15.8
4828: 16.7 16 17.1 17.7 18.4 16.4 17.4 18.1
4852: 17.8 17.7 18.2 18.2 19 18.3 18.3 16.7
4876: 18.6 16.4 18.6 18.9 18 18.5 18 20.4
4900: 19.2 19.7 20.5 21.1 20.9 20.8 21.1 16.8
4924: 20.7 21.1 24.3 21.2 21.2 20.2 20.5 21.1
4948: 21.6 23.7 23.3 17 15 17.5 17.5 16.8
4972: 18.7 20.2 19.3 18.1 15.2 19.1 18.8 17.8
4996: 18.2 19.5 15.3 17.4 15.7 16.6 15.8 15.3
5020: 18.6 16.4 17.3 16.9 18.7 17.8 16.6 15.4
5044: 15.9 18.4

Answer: -0.077 mag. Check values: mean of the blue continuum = 14.6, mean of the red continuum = 18.3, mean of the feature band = 18.9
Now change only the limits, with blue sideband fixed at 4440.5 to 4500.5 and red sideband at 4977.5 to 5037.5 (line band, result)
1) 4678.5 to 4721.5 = -0.23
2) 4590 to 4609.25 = -0.23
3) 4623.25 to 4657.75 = -0.25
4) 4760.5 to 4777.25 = 0.04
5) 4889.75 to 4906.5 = -0.16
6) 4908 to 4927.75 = -0.21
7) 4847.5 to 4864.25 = -0.11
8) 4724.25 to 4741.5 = -0.20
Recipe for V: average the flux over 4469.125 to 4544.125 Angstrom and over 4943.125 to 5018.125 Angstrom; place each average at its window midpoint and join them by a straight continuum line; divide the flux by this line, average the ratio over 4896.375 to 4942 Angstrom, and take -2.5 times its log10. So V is -0.16 mag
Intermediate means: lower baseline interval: 15.1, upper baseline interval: 18.2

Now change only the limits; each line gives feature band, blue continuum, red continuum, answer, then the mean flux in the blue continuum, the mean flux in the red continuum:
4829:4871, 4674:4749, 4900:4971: 0.111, 18.9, 20.1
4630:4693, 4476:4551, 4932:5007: -0.155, 15.1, 18.9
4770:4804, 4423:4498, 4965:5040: 0.032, 13.1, 17.5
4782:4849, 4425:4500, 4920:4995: 0.065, 13.1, 19.5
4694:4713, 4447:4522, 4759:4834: -0.230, 14.5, 16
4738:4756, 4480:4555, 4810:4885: -0.137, 15.1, 17.5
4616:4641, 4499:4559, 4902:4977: -0.171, 15.4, 20.1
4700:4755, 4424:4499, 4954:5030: -0.225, 13.1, 17.5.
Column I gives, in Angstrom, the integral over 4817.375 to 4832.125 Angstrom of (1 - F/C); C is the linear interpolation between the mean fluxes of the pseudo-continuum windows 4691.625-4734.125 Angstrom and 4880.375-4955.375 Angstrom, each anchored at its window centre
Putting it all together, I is 2.2 Angstrom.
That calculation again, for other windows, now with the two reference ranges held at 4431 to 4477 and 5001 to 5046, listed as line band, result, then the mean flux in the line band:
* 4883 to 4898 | -2.80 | 18.7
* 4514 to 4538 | -2.36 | 14.5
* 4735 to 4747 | -3.64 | 19.2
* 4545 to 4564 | -4.42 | 16.5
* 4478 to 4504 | -4.24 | 15.1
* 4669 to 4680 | -3.45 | 18.7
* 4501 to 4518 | -3.92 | 16.1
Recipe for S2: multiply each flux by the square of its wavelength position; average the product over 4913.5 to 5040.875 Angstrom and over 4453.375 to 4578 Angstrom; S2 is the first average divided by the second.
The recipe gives 1.47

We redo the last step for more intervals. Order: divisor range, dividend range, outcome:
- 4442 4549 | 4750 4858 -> 1.32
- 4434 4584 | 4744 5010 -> 1.40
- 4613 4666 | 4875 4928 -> 1.13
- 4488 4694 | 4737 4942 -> 1.14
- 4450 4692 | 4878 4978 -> 1.35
